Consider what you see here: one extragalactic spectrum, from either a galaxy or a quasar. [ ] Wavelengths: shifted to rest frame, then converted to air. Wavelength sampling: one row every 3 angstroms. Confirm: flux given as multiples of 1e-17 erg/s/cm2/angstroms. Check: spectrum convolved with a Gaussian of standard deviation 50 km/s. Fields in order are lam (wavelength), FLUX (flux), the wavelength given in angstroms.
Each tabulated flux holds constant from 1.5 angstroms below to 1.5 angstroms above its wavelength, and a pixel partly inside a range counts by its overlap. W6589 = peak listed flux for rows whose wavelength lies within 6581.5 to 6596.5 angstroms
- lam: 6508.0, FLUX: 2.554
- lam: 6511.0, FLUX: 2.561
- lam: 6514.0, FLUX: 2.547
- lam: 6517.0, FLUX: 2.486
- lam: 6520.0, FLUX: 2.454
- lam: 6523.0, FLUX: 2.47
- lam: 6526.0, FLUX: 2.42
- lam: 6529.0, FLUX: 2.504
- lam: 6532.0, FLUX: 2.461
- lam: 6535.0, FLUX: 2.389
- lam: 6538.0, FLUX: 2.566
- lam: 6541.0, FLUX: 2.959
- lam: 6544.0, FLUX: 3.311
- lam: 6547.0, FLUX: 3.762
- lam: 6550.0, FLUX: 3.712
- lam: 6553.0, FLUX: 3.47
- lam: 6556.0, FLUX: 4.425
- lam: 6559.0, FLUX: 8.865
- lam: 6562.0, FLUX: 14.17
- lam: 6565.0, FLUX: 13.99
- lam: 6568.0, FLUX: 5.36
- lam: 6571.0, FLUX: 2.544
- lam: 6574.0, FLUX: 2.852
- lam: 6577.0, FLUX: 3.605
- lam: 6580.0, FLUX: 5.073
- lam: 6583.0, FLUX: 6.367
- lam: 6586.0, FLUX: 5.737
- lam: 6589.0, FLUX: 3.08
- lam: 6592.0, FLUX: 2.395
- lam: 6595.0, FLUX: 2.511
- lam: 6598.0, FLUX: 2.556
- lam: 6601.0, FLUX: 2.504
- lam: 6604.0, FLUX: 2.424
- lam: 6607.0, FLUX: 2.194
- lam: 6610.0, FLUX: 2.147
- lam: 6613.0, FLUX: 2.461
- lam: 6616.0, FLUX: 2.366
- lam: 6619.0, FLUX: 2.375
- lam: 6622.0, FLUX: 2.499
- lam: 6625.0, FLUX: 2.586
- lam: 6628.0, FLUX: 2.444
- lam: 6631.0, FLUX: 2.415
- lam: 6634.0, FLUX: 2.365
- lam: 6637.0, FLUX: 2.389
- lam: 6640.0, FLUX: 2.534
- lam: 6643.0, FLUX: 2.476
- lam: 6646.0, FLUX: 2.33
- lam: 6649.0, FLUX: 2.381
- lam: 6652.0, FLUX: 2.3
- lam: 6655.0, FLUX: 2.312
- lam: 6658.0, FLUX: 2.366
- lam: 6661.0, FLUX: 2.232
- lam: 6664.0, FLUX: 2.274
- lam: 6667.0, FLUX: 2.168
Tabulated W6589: 6.367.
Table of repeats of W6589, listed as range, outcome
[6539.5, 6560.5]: 8.865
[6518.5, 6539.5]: 2.566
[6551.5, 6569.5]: 14.17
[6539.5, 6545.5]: 3.311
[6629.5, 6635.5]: 2.415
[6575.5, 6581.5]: 5.073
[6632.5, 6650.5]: 2.534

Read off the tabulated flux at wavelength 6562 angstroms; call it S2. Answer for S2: 14.17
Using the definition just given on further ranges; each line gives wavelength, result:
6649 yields 2.381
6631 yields 2.415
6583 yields 6.367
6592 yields 2.395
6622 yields 2.499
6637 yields 2.389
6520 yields 2.454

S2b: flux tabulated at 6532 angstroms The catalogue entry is 2.461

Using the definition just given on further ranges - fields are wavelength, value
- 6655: 2.312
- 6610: 2.147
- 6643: 2.476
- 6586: 5.737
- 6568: 5.36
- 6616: 2.366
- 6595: 2.511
